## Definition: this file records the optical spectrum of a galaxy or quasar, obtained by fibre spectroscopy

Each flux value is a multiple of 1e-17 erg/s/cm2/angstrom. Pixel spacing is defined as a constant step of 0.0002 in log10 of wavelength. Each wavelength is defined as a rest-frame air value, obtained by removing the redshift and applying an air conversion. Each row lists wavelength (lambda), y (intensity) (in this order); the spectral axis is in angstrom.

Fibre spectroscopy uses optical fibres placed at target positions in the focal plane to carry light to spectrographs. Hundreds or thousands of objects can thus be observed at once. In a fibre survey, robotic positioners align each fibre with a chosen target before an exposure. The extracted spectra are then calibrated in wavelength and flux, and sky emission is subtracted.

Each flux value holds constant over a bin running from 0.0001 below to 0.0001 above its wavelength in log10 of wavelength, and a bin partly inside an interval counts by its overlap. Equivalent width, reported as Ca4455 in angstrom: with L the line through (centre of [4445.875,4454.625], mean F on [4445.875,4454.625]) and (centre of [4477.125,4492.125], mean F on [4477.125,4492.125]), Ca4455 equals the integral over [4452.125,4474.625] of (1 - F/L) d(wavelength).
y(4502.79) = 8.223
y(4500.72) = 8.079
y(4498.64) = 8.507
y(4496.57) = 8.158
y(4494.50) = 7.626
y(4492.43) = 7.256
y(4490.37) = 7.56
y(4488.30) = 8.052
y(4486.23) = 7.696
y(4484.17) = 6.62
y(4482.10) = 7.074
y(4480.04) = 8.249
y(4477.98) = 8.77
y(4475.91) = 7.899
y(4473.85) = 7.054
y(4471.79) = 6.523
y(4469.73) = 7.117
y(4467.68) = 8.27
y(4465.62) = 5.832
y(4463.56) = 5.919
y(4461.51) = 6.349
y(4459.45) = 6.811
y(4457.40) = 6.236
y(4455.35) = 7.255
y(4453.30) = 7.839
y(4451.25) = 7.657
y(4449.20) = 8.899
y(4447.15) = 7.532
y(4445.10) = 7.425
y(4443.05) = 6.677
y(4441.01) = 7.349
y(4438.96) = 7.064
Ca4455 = 2.9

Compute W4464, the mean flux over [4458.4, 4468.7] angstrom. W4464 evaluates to 6.63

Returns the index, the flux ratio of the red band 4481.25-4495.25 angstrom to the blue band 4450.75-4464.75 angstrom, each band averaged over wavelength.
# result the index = 1.09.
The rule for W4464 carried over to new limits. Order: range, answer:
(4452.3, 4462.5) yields 6.9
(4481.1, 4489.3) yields 7.36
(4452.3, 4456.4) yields 7.54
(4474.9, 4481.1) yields 8.3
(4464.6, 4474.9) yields 6.96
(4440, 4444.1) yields 7.02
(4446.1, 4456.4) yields 7.83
